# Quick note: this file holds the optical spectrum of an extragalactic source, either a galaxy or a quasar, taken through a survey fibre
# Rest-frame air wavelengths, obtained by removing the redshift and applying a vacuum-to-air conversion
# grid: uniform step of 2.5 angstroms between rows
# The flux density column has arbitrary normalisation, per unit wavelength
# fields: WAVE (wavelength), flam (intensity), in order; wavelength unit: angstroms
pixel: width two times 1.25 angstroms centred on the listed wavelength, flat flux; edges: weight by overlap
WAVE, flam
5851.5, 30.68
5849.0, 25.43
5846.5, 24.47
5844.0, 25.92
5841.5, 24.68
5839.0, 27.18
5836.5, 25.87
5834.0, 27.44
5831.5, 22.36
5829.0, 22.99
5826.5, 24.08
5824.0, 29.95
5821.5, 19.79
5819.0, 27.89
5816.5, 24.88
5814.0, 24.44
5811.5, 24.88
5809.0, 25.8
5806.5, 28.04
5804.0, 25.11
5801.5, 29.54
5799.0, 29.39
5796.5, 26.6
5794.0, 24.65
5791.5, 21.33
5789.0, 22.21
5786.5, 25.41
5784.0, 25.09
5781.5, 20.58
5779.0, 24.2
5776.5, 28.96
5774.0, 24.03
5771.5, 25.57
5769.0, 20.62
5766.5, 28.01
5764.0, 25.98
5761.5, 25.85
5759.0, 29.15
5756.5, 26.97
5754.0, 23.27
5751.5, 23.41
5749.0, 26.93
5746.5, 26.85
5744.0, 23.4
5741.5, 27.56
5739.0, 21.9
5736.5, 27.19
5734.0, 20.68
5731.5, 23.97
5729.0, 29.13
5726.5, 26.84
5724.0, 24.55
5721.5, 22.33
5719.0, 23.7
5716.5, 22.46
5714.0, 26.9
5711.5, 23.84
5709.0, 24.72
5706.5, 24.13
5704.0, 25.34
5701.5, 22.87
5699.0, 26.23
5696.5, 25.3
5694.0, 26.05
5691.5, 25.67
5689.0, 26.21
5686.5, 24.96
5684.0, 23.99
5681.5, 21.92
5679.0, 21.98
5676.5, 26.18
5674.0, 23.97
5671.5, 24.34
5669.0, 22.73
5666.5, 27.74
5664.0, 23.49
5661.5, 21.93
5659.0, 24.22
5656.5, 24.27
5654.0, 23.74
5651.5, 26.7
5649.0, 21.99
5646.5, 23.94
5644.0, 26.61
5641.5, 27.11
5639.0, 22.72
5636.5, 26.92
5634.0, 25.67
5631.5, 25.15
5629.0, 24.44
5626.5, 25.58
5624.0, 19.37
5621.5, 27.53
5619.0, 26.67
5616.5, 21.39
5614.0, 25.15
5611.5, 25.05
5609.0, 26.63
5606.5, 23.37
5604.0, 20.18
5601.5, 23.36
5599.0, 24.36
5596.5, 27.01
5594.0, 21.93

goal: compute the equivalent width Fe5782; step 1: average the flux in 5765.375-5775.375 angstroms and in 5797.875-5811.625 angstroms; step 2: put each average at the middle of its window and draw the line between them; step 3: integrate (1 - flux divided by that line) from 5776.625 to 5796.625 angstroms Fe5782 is 1.51 angstroms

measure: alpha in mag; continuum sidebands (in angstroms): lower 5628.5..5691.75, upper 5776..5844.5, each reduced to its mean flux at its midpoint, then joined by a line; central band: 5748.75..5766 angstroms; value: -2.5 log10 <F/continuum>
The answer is -0.04 mag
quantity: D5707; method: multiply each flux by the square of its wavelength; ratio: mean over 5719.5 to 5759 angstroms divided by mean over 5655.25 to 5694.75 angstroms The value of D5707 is 1.1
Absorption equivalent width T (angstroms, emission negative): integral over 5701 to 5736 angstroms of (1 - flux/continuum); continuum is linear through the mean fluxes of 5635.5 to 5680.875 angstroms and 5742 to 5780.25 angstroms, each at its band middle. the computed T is 0.9 angstroms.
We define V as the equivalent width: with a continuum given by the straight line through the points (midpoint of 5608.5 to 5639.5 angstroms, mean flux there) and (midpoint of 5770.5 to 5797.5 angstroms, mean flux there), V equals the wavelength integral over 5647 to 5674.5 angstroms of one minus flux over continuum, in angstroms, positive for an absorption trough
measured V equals 0.7 angstroms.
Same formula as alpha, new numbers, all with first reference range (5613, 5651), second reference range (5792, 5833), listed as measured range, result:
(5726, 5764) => -0.01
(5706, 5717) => 0.02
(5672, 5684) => 0.06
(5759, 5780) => -0.01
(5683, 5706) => -0.01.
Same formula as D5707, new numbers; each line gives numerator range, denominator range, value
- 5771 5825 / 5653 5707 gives 1.08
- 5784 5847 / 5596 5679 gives 1.10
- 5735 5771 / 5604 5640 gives 1.09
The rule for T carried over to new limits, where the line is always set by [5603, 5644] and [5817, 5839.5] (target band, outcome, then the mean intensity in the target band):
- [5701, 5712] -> 0.3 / 24.3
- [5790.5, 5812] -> -1.0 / 26.2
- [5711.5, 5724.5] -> 0.5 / 23.9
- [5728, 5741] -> 0.2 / 24.7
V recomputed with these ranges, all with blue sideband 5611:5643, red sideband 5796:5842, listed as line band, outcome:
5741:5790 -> 0.7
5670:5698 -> 0.6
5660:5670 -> 0.4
